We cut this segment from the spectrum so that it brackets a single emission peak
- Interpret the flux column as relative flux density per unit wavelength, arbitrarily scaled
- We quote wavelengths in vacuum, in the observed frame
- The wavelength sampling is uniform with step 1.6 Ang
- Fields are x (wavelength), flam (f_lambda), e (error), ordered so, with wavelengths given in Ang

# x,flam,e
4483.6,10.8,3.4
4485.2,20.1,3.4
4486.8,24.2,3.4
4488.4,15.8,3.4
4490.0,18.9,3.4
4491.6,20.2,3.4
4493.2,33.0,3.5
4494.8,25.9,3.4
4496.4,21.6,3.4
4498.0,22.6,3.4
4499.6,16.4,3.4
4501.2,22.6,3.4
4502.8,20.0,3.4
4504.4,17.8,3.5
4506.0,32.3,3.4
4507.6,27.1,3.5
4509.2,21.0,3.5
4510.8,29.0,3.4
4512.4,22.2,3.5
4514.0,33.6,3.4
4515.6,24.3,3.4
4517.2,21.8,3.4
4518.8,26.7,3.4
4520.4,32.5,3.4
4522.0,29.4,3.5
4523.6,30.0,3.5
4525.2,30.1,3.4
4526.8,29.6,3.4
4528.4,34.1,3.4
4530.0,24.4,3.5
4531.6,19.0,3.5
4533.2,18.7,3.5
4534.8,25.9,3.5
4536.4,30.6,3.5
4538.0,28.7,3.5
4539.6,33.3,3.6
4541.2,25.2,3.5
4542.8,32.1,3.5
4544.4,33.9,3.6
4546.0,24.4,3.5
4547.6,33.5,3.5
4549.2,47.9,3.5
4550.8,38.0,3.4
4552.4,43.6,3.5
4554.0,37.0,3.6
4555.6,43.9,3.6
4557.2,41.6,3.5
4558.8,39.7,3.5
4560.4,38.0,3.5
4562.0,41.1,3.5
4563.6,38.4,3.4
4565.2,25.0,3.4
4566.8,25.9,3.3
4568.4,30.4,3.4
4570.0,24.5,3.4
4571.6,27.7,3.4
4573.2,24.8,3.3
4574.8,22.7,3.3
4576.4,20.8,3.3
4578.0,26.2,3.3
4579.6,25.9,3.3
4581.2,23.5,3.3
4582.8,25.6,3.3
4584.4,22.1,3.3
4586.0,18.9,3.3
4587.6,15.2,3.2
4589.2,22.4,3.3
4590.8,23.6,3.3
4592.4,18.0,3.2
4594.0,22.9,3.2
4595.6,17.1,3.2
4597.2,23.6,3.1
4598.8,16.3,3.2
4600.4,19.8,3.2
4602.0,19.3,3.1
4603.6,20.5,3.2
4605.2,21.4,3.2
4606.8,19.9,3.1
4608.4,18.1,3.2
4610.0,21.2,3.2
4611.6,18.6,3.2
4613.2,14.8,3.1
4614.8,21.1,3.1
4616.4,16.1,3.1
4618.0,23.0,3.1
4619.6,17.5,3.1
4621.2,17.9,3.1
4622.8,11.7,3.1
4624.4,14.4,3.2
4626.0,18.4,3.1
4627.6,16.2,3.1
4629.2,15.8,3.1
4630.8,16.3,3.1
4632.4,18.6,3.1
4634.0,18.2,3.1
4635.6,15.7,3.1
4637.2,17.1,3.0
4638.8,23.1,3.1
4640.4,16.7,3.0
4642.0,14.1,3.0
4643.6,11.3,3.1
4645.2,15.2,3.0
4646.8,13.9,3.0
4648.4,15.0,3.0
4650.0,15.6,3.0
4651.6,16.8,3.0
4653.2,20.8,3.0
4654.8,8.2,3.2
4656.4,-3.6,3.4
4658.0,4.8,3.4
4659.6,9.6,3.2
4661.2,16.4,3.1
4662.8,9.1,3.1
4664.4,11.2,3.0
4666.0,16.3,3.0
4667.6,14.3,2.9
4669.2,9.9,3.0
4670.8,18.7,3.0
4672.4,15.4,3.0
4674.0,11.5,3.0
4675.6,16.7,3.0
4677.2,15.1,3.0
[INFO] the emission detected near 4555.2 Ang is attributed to C IV 1549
